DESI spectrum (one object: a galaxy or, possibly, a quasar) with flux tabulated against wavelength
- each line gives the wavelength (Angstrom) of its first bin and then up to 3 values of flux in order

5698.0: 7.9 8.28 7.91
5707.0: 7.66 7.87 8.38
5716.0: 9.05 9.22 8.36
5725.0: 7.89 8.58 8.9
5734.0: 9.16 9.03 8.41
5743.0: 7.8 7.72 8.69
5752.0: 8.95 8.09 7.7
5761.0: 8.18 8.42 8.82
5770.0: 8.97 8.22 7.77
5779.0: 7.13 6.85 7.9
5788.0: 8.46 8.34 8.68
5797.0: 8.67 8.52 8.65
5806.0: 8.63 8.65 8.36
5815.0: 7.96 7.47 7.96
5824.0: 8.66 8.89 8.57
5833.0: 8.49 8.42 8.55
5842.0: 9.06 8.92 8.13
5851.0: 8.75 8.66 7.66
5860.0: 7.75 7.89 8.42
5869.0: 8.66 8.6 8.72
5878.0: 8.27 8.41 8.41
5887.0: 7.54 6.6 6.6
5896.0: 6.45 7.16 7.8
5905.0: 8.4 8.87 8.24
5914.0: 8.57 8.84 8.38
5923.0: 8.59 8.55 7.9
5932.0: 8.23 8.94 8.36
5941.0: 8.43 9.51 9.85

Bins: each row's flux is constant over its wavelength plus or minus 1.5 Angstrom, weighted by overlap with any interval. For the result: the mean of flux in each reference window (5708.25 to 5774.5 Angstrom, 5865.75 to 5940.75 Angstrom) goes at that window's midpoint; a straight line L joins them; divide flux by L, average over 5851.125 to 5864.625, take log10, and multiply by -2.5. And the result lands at 0.02 mag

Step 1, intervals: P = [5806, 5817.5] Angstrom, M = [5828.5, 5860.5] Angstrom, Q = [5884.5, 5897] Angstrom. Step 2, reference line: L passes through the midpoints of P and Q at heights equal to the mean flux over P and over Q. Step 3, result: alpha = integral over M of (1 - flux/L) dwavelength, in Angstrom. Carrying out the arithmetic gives -3.1 Angstrom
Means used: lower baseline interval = 8.29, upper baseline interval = 6.94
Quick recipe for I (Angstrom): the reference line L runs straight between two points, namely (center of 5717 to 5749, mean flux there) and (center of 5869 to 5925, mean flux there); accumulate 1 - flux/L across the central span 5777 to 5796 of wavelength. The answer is 1.0 Angstrom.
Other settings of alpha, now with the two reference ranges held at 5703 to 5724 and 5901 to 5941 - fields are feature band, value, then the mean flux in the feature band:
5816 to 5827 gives 0.3 Angstrom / 8.14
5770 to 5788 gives 1.3 Angstrom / 7.76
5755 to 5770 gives 0.1 Angstrom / 8.33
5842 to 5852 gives -0.3 Angstrom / 8.66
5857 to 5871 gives 0.5 Angstrom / 8.14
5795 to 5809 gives -0.4 Angstrom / 8.62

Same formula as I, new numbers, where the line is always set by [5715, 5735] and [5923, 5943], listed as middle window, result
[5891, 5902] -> 2.1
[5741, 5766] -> 1.4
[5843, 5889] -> 1.2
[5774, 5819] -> 2.5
